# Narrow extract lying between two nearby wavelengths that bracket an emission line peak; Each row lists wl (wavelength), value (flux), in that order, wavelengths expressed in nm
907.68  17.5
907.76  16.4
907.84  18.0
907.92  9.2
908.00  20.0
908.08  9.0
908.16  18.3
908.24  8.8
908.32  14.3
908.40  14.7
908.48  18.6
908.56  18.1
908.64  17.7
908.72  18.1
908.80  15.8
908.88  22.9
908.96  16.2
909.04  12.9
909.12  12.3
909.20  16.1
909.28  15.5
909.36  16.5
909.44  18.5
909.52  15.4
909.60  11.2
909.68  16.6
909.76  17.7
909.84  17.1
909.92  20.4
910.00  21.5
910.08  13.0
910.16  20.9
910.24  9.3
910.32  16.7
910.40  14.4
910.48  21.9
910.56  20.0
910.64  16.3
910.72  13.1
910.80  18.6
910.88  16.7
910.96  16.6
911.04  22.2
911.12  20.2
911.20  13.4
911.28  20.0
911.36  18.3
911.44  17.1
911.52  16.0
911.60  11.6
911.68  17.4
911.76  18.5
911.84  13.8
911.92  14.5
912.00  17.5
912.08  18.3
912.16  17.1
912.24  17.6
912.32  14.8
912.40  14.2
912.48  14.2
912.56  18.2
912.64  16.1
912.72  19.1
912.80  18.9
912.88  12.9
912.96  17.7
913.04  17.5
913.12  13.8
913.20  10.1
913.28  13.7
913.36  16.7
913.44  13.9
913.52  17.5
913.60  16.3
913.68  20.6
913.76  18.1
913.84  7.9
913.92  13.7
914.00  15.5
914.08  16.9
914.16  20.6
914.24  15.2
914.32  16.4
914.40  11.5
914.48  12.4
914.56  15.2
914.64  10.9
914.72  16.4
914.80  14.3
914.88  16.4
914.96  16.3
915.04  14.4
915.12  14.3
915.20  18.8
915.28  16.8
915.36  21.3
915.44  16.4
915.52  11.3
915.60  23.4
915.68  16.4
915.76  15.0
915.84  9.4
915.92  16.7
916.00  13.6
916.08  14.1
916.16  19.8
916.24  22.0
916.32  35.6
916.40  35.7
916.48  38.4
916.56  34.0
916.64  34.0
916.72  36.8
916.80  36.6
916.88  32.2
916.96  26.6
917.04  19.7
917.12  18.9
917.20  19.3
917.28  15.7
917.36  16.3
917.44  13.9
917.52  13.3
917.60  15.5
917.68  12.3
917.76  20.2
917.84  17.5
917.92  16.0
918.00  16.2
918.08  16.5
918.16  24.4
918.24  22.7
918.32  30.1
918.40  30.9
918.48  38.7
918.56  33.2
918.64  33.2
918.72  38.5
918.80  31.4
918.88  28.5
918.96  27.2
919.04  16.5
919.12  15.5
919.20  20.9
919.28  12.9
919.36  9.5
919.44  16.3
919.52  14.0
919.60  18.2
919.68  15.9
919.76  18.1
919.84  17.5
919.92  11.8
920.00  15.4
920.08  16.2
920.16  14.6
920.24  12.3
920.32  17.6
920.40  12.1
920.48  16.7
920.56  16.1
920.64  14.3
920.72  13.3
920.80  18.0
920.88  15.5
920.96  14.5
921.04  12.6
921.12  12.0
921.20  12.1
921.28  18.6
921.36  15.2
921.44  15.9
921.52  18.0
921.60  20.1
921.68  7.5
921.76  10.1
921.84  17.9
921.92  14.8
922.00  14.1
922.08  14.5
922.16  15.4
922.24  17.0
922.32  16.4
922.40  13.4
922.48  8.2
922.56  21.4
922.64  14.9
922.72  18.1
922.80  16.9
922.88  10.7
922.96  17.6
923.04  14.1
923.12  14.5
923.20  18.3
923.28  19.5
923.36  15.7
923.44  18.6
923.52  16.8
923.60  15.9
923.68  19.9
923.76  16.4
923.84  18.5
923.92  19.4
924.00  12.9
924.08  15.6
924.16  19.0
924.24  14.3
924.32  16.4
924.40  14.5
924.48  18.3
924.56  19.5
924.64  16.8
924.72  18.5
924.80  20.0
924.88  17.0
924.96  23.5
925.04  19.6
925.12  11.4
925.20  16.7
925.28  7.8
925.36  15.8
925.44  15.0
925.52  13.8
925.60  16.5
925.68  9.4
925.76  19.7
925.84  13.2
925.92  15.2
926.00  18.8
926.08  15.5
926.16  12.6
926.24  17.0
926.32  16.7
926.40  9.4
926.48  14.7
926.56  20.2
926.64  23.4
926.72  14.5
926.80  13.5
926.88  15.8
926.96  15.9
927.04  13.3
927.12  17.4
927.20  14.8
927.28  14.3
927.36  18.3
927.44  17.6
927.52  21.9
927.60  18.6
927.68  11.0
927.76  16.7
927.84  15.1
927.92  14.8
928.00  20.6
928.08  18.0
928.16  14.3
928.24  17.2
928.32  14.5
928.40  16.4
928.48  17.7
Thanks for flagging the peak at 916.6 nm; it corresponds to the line [S II]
